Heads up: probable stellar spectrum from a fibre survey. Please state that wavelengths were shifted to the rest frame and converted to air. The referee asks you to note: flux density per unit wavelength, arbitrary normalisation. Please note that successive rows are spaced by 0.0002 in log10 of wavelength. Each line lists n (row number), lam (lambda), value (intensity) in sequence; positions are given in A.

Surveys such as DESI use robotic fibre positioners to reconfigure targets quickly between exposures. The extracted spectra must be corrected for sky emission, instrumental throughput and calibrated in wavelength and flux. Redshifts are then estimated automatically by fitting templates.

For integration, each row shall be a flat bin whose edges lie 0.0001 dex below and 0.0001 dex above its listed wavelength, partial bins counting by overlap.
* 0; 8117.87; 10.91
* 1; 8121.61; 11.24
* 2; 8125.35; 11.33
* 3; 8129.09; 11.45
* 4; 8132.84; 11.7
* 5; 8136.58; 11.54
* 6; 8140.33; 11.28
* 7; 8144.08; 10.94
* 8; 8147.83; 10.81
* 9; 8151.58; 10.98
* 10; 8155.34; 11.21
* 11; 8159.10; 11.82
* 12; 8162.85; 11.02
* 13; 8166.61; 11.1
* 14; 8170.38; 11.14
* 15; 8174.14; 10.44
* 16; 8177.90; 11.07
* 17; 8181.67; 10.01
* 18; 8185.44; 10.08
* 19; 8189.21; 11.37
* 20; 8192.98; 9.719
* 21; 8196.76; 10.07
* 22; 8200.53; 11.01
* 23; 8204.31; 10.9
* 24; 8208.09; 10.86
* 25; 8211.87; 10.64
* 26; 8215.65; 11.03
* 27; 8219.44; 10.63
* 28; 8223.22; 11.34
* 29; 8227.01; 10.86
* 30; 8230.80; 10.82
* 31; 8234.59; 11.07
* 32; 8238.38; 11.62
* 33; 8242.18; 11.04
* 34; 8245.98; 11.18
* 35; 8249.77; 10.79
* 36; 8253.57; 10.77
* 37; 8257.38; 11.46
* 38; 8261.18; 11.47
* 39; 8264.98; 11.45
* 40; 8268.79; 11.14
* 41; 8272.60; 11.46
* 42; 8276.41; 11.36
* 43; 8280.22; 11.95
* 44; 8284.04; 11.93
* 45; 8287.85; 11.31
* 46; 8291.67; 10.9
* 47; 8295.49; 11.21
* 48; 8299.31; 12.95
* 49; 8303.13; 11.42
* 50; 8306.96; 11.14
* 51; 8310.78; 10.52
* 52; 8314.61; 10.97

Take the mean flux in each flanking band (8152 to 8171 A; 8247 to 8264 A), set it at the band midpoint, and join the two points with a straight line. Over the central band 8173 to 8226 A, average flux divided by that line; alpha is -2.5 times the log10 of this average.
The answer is 0.05 mag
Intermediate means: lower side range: 11.2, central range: 10.7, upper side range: 11.1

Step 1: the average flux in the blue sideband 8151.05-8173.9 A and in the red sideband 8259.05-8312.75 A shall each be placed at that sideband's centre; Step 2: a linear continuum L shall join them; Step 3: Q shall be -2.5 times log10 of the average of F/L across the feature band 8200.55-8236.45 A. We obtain 0.037 mag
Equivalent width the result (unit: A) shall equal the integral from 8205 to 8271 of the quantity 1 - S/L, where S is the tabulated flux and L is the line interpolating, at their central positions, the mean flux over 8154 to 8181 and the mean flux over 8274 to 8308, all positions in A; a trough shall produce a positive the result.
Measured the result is 1.7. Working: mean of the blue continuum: 11.1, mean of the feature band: 11.1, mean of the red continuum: 11.6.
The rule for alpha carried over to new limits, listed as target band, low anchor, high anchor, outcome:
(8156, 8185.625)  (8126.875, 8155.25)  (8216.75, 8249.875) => 0.028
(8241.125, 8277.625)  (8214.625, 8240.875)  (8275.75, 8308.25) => 0.010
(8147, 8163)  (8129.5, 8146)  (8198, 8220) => 0.003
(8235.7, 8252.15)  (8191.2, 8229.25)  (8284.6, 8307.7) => -0.011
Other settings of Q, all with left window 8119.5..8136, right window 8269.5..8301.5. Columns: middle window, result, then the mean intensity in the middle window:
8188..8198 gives 0.12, 10.3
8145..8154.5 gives 0.05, 10.9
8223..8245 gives 0.04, 11.1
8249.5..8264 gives 0.04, 11.2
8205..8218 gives 0.07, 10.8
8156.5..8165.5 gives 0.01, 11.4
